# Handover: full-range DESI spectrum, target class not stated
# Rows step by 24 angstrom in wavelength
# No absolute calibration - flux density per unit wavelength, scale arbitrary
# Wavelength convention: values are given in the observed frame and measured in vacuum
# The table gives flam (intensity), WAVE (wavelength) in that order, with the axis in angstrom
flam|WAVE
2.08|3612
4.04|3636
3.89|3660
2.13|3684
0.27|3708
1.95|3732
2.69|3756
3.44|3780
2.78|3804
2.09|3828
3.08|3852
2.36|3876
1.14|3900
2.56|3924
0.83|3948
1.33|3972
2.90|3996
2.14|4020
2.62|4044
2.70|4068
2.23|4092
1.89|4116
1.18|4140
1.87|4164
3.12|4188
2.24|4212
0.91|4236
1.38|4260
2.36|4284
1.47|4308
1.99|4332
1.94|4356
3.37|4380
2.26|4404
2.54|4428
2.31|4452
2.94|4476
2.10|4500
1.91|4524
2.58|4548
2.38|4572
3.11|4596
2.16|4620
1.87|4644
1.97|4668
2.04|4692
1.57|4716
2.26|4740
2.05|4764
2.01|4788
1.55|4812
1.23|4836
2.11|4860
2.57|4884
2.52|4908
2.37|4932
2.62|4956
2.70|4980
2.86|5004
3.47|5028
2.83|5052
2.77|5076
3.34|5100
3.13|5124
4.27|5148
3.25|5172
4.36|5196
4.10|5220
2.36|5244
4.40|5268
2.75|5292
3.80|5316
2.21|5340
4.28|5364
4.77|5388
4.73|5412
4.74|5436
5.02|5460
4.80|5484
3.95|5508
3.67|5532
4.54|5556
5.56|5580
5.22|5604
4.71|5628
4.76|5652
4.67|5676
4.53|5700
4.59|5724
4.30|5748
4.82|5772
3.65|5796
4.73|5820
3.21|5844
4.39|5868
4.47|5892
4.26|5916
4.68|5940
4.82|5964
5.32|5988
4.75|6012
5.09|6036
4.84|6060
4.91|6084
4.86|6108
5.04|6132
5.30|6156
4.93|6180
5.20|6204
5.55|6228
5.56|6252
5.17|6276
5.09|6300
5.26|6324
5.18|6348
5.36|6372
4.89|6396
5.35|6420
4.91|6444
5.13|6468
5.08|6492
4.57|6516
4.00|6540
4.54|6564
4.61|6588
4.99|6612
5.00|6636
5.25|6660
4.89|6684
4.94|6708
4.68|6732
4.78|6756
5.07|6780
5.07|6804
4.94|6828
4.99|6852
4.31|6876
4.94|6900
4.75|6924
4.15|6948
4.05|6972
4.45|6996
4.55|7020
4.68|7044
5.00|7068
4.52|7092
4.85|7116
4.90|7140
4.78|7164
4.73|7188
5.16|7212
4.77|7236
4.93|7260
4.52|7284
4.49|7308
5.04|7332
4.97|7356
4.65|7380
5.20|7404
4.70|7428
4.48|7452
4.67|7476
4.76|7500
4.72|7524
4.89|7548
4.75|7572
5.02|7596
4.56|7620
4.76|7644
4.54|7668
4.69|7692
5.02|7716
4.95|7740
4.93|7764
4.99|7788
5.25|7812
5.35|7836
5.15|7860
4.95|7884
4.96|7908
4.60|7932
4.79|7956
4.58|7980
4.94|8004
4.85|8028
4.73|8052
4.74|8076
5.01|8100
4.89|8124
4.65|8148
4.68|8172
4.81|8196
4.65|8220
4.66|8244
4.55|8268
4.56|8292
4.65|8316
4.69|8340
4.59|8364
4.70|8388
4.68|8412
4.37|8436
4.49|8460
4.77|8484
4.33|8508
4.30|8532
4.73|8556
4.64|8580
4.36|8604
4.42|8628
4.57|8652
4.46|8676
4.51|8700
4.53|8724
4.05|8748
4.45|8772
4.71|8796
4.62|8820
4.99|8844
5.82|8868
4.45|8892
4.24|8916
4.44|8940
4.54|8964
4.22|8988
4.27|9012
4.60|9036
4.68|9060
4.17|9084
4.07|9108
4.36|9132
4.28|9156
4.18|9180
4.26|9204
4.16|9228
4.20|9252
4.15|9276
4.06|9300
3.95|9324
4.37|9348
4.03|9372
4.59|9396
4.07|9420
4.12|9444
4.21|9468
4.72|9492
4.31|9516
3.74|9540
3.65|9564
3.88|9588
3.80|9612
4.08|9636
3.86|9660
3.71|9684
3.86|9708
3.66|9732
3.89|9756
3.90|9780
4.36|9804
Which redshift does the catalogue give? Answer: 0.35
